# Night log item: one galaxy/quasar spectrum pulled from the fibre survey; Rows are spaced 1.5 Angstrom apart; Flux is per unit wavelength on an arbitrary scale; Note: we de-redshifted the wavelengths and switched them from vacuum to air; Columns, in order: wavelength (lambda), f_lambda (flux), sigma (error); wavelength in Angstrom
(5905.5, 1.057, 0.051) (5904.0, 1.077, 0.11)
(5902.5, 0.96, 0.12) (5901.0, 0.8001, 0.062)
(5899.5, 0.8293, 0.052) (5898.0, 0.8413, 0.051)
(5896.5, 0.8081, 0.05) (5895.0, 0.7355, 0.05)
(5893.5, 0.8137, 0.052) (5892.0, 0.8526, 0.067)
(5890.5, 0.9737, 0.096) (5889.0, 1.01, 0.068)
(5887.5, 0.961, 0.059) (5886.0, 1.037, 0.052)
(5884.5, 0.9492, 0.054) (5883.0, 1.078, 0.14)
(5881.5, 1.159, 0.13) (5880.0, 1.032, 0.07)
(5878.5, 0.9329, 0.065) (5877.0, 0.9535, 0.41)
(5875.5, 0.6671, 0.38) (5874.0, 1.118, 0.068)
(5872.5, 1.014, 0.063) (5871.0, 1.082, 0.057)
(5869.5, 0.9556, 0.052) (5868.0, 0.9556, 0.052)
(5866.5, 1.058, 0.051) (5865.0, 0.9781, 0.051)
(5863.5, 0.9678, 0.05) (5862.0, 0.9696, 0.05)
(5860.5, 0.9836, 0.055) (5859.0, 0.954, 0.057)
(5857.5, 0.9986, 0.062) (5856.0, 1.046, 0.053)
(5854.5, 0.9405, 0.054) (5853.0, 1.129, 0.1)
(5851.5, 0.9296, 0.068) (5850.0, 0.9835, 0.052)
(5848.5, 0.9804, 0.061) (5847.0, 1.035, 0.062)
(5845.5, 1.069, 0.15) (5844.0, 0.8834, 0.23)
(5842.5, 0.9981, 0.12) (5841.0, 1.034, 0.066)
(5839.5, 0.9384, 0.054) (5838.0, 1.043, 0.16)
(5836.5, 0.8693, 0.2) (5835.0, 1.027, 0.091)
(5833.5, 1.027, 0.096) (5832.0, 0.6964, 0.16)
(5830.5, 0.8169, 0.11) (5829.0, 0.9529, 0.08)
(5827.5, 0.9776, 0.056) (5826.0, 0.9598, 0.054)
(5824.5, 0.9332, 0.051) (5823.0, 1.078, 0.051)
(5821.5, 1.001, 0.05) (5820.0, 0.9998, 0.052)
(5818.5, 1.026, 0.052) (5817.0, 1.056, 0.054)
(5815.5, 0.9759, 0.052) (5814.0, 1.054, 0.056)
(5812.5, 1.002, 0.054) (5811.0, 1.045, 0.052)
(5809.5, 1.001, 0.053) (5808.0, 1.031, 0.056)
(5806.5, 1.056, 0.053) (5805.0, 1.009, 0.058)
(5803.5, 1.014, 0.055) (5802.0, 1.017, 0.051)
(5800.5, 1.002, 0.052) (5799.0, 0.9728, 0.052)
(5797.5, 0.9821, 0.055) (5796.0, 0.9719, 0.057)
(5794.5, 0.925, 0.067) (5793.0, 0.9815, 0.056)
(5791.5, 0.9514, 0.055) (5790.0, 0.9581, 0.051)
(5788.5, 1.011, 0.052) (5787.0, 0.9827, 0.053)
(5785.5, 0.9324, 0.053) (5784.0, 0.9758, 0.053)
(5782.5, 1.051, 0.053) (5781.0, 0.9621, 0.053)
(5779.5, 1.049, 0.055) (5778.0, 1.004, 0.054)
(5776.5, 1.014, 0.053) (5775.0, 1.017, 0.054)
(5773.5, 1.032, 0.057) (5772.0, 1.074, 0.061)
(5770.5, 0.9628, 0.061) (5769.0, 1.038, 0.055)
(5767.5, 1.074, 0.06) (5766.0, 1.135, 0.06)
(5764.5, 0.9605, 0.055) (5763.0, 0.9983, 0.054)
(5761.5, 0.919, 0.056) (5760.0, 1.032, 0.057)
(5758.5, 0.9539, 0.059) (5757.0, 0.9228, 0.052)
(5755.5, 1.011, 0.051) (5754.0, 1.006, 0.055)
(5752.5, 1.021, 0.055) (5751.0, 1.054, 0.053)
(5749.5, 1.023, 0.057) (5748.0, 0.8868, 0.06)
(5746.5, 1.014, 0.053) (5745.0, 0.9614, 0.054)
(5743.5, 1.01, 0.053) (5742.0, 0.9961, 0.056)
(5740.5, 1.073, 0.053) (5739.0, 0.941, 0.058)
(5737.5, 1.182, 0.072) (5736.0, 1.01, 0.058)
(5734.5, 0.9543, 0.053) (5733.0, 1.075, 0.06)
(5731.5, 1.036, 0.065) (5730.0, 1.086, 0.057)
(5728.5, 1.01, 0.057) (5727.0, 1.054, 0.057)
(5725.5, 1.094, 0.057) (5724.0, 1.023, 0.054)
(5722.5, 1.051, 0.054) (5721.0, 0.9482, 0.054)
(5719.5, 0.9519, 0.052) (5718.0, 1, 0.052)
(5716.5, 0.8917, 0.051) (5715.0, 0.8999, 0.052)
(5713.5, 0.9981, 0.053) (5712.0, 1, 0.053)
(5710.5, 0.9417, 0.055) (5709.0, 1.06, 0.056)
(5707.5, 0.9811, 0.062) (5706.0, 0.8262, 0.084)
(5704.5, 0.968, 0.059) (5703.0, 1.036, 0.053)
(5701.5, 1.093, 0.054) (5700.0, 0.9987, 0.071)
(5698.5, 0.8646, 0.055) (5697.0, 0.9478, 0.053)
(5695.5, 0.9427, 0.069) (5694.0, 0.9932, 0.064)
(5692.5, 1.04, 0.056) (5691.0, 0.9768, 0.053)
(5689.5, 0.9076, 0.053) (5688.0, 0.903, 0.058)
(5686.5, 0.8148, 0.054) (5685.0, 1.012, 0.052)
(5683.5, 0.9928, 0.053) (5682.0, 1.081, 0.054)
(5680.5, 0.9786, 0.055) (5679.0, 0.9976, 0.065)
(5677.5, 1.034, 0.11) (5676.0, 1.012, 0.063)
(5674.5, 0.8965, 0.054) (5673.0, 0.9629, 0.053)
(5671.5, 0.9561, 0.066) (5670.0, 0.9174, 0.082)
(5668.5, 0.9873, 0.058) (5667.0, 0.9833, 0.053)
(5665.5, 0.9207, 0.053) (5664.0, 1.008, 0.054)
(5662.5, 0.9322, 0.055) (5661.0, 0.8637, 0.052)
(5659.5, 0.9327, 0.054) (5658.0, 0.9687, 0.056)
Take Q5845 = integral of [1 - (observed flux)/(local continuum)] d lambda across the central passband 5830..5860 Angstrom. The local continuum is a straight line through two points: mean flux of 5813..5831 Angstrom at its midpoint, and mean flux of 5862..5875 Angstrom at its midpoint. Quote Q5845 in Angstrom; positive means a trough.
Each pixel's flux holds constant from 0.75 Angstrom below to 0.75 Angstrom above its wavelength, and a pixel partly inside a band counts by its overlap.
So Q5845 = 0.79 Angstrom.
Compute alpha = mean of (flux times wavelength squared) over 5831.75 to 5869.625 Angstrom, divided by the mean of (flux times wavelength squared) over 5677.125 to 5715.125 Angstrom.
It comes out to 1.07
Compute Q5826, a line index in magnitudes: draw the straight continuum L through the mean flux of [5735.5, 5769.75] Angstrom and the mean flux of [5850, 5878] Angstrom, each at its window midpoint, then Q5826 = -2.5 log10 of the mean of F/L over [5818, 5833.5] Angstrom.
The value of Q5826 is 0.05 mag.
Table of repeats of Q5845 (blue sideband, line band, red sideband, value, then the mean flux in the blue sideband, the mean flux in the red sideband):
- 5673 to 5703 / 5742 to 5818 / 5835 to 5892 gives -1.5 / 0.974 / 0.99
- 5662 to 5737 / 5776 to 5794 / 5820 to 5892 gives -0.1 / 0.982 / 0.98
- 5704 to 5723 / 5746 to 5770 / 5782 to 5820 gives -0.5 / 0.962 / 0.999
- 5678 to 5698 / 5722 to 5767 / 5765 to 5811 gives -1.2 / 0.968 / 1.01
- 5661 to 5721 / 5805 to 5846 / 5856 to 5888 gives 0.1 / 0.965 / 0.992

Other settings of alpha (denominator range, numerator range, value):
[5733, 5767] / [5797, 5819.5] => 1.03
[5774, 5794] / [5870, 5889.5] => 1.04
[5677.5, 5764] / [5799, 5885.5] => 1.04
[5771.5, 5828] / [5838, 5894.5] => 1.00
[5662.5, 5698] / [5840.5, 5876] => 1.09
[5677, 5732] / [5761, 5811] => 1.05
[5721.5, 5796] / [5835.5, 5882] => 1.01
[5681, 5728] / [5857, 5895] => 1.06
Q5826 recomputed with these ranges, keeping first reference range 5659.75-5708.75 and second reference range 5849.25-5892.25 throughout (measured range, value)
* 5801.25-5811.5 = -0.047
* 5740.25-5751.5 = -0.028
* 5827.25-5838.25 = 0.076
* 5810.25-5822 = -0.041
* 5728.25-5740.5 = -0.075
